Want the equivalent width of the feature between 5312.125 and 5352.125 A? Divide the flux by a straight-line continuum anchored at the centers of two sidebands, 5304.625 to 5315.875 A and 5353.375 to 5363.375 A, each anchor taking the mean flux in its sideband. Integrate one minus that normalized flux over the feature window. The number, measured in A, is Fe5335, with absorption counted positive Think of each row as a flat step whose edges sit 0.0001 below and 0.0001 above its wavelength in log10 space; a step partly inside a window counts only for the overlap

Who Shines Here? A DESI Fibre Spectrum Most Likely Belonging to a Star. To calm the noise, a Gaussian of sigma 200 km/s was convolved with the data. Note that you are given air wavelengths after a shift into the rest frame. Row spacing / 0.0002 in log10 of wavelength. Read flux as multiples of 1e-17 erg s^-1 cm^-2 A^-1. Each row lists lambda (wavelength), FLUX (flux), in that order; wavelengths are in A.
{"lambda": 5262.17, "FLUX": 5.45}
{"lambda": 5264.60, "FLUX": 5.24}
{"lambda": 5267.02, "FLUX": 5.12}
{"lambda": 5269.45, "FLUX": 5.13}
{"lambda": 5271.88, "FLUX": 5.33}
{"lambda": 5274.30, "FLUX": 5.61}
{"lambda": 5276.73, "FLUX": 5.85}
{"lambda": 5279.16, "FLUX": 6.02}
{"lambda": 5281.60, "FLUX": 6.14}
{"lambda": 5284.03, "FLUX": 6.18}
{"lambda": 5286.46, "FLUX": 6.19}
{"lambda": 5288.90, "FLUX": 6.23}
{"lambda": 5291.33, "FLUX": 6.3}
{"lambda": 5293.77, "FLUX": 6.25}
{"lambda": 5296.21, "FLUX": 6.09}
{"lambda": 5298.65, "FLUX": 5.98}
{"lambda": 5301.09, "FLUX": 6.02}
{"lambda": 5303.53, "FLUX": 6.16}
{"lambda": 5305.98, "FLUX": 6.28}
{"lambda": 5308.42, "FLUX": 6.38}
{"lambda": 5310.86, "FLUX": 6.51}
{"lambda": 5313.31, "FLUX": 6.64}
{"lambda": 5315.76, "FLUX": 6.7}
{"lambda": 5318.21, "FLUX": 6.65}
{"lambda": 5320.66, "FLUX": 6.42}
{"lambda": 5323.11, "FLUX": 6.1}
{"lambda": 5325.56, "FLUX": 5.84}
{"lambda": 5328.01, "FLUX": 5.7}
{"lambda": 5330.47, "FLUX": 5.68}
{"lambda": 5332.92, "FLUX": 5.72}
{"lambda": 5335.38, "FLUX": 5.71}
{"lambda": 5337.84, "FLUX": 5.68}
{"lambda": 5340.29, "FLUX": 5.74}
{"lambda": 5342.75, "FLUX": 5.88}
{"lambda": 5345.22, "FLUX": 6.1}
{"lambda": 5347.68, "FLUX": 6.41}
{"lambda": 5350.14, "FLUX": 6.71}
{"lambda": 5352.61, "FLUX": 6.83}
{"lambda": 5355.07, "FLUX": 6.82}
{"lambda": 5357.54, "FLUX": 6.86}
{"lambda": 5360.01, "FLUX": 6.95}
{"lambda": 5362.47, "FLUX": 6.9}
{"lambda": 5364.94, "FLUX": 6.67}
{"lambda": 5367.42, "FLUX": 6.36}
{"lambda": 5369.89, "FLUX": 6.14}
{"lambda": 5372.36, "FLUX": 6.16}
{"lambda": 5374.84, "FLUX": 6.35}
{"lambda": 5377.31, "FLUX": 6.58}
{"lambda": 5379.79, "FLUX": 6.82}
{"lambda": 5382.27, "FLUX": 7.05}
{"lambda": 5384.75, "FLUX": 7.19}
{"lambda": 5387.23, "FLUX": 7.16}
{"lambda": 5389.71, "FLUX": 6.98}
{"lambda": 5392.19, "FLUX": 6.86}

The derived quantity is 3.3 A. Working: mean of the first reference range 6.48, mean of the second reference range 6.89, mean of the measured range 6.12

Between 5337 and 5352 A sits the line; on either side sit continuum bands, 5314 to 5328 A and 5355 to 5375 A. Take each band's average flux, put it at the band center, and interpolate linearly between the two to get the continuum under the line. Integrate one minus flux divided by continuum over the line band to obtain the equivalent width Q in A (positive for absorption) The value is 0.74 A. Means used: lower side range 6.3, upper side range 6.58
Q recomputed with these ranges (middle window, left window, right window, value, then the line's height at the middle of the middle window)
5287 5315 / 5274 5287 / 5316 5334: -1.1 A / 6.03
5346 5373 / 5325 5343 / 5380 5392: -1.1 A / 6.38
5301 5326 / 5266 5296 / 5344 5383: -0.8 A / 6.16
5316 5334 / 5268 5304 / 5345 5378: 0.6 A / 6.28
